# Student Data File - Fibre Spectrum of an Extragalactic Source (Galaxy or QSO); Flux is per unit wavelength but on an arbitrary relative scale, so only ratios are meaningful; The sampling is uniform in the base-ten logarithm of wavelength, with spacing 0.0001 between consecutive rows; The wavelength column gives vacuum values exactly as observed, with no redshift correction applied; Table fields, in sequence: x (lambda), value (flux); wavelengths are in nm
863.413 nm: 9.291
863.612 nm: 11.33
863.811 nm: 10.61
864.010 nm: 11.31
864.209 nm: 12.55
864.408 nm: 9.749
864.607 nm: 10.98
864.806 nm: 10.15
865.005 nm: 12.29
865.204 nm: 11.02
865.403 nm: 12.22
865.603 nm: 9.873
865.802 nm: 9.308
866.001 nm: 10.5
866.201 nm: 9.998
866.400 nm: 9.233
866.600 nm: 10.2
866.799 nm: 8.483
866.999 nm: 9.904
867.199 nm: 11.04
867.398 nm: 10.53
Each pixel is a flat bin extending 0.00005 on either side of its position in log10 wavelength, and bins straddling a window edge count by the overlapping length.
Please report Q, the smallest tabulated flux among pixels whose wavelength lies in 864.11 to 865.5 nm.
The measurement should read 9.749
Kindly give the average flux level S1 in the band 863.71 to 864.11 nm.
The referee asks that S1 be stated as 11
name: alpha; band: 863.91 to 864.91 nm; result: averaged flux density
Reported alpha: 11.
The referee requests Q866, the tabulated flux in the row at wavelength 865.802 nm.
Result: 9.308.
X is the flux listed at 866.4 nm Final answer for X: 9.233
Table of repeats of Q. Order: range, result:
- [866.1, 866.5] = 9.233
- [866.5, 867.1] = 8.483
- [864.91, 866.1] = 9.308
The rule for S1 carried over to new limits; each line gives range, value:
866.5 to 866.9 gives 9.34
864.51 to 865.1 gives 11.1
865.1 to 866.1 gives 10.6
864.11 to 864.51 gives 11.1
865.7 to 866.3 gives 9.94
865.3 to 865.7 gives 11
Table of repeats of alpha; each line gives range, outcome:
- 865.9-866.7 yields 9.98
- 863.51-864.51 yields 11.1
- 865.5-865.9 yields 9.6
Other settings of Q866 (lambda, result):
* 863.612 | 11.33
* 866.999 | 9.904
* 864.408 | 9.749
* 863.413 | 9.291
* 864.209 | 12.55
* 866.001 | 10.5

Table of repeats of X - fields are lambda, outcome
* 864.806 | 10.15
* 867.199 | 11.04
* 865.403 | 12.22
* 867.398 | 10.53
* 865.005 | 12.29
